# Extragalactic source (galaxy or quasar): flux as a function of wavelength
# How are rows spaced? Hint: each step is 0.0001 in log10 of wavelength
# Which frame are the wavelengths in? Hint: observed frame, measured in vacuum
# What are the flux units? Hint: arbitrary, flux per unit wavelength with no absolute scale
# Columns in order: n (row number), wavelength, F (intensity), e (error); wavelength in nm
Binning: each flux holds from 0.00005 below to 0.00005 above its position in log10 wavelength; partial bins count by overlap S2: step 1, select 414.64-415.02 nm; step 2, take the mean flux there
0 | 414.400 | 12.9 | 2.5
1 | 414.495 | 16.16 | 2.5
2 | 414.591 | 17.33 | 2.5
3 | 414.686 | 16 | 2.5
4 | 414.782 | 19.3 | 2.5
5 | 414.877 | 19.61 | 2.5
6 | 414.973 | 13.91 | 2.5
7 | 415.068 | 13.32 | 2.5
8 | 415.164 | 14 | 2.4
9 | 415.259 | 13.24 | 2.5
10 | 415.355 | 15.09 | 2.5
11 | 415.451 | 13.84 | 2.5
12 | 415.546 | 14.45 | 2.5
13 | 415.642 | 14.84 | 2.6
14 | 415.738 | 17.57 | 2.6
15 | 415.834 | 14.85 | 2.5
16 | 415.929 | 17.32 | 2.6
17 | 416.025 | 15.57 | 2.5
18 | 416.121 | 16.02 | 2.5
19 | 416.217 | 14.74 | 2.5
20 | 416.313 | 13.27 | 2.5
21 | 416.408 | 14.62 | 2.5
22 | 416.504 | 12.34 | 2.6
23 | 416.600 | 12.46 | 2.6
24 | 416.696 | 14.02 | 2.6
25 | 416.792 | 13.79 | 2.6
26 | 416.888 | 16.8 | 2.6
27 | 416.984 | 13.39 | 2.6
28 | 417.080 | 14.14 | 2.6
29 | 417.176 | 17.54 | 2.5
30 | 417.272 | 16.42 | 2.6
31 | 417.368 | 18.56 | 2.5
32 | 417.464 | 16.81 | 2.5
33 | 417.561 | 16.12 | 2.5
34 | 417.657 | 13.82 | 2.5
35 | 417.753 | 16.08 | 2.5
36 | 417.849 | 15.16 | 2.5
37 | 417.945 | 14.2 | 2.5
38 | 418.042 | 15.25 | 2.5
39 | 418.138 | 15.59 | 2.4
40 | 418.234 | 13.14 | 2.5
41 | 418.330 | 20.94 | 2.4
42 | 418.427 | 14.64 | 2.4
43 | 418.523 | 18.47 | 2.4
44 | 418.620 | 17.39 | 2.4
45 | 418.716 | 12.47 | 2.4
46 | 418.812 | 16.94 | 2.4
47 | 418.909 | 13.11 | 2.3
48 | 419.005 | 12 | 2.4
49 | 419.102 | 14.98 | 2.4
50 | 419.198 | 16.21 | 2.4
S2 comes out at 17.2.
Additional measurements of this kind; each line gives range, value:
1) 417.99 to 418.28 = 14.7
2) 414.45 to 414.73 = 16.5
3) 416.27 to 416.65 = 13.2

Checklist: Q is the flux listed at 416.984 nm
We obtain 13.39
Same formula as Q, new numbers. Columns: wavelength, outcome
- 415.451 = 13.84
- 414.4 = 12.9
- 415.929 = 17.32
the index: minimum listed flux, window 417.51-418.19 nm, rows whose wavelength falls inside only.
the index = 13.82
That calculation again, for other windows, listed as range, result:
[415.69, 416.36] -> 13.27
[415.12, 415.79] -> 13.24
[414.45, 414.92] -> 16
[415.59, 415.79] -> 14.84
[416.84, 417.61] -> 13.39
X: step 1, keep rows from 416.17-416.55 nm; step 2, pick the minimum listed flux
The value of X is 12.34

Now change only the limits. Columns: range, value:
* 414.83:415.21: 13.32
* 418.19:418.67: 13.14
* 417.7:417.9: 15.16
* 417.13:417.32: 16.42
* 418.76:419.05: 12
